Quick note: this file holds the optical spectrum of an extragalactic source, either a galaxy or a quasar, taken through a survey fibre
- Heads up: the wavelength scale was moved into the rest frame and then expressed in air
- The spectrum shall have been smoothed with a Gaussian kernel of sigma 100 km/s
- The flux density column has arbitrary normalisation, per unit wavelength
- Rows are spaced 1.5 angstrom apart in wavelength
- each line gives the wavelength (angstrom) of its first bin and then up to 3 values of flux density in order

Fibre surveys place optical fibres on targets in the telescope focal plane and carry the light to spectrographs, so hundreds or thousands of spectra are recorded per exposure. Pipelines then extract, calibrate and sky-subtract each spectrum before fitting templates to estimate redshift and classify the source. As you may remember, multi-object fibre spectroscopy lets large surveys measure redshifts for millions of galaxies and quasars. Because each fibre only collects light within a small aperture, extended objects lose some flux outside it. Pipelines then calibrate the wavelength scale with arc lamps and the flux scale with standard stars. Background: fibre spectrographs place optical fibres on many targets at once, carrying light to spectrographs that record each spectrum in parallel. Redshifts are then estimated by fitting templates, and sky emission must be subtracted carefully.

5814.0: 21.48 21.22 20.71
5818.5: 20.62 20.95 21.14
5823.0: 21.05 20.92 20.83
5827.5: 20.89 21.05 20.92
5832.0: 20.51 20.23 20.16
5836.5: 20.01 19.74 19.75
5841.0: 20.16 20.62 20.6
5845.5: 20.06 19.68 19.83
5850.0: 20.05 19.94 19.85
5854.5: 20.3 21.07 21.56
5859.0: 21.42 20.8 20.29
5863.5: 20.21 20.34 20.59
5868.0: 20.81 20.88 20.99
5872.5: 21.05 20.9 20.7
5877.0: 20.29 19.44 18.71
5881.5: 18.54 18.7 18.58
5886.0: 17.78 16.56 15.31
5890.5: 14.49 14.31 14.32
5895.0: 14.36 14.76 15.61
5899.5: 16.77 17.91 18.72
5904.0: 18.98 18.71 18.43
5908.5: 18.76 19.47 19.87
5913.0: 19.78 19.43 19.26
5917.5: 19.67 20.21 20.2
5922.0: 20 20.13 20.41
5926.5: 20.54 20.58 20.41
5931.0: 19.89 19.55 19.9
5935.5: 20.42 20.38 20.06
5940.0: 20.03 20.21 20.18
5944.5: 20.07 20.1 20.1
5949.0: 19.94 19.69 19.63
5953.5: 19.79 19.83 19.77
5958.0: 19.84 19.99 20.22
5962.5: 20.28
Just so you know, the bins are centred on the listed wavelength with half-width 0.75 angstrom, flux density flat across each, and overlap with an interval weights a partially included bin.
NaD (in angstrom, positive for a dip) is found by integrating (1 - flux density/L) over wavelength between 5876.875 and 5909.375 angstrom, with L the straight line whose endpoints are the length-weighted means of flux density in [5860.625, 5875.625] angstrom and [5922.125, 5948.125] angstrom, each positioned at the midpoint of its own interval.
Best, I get 5.2 angstrom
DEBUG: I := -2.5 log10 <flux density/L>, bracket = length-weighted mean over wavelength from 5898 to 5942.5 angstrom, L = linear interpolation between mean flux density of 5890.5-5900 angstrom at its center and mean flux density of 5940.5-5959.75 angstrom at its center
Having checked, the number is -0.14 mag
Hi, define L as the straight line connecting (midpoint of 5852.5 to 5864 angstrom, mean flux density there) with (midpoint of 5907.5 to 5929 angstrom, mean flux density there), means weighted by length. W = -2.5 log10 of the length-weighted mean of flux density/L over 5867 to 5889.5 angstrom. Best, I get 0.06 mag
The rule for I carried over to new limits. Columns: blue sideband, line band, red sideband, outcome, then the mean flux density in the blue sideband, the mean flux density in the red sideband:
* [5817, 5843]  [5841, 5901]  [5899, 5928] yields 0.056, 20.6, 19.4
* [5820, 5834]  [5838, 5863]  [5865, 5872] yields 0.024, 20.9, 20.8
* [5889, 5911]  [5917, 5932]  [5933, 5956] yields -0.091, 16.8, 20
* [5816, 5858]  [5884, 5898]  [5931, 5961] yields 0.285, 20.5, 20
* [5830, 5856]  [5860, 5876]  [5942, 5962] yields -0.031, 20.2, 19.9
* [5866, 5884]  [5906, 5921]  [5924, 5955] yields 0.034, 20.1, 20.1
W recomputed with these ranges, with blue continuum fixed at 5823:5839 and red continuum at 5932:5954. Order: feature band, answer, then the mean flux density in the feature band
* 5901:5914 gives 0.064 mag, 19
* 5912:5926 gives 0.012 mag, 19.9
